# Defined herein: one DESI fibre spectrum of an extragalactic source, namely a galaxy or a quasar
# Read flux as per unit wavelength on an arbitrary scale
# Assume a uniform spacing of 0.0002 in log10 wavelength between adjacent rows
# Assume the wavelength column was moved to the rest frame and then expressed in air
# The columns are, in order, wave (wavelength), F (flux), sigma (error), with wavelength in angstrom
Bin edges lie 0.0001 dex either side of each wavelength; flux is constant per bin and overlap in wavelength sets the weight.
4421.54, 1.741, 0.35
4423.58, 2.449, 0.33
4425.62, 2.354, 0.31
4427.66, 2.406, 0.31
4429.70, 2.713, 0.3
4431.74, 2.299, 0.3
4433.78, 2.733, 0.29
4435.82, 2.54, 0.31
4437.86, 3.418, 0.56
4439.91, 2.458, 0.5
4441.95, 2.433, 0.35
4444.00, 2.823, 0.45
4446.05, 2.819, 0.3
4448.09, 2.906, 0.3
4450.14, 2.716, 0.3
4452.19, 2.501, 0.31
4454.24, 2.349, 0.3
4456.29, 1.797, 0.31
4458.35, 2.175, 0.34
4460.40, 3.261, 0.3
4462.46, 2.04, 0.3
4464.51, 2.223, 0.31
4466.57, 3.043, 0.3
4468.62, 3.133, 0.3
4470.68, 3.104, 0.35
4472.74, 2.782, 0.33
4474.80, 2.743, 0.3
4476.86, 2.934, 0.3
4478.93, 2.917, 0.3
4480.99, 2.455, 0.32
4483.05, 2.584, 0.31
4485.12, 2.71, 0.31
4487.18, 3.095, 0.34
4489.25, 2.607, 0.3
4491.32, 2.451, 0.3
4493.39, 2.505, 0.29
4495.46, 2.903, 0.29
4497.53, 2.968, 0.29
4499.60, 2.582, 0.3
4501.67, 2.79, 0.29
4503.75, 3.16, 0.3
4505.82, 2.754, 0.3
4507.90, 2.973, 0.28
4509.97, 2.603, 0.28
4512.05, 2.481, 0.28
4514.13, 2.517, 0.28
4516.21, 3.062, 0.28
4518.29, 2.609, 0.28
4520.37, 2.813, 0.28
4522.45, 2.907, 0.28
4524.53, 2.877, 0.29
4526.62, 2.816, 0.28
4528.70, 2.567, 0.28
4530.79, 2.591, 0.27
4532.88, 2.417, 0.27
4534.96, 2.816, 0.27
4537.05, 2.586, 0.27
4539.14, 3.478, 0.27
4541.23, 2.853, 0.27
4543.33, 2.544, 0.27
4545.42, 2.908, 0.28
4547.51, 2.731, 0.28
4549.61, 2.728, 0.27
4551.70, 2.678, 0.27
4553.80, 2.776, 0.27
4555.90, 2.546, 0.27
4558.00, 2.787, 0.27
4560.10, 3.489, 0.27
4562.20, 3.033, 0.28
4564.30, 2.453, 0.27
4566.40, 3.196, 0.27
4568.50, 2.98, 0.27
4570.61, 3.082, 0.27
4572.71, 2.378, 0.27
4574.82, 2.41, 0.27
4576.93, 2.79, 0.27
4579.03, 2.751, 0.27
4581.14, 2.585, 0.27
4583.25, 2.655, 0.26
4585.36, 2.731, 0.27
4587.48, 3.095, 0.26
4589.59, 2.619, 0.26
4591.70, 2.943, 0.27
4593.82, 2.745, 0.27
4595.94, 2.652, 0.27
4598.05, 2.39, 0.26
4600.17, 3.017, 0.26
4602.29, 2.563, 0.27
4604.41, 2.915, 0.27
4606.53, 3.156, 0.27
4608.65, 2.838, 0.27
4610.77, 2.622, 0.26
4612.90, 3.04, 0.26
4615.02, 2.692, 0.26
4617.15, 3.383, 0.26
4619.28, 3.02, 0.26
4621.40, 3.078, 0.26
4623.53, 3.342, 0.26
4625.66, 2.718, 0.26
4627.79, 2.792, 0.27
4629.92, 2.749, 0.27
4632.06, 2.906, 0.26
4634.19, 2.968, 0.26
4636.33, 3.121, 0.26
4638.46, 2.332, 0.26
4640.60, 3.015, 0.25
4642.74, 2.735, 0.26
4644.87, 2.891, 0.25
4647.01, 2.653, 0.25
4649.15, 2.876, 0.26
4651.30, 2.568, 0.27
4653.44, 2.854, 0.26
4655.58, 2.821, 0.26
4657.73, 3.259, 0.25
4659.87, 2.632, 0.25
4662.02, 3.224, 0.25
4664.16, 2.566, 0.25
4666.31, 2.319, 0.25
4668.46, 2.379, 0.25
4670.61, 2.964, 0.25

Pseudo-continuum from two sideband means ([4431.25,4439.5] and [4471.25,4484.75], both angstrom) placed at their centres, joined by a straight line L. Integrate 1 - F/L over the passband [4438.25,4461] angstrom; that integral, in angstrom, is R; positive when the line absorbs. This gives 1.4 angstrom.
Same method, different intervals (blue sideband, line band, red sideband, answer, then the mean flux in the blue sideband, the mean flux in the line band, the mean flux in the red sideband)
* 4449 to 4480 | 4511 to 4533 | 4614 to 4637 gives 0.5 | 2.65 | 2.71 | 2.98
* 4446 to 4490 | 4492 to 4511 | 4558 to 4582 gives -0.5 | 2.67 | 2.8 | 2.83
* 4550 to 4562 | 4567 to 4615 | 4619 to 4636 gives 2.2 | 2.86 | 2.77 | 2.95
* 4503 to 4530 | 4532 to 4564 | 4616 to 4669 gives -0.3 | 2.77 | 2.82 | 2.85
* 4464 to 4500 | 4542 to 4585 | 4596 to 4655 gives 0.7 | 2.77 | 2.77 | 2.86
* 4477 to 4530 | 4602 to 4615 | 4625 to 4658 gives -0.3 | 2.75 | 2.86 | 2.82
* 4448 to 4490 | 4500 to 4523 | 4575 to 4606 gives -0.7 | 2.67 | 2.78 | 2.74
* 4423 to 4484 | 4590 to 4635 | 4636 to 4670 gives -2.3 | 2.64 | 2.88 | 2.76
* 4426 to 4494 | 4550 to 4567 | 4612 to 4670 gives -0.6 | 2.66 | 2.86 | 2.85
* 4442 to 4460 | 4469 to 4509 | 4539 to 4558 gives -2.6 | 2.53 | 2.8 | 2.77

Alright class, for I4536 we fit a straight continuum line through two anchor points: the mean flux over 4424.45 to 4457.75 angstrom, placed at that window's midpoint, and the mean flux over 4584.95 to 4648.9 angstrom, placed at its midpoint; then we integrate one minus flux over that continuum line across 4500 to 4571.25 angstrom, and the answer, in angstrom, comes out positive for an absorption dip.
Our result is -2.13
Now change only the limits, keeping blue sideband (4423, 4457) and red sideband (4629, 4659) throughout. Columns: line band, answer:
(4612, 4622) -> -0.8 angstrom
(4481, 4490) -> -0.3 angstrom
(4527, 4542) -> -0.3 angstrom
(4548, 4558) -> 0.1 angstrom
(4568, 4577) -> 0.1 angstrom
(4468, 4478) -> -1.2 angstrom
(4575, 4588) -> 0.1 angstrom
